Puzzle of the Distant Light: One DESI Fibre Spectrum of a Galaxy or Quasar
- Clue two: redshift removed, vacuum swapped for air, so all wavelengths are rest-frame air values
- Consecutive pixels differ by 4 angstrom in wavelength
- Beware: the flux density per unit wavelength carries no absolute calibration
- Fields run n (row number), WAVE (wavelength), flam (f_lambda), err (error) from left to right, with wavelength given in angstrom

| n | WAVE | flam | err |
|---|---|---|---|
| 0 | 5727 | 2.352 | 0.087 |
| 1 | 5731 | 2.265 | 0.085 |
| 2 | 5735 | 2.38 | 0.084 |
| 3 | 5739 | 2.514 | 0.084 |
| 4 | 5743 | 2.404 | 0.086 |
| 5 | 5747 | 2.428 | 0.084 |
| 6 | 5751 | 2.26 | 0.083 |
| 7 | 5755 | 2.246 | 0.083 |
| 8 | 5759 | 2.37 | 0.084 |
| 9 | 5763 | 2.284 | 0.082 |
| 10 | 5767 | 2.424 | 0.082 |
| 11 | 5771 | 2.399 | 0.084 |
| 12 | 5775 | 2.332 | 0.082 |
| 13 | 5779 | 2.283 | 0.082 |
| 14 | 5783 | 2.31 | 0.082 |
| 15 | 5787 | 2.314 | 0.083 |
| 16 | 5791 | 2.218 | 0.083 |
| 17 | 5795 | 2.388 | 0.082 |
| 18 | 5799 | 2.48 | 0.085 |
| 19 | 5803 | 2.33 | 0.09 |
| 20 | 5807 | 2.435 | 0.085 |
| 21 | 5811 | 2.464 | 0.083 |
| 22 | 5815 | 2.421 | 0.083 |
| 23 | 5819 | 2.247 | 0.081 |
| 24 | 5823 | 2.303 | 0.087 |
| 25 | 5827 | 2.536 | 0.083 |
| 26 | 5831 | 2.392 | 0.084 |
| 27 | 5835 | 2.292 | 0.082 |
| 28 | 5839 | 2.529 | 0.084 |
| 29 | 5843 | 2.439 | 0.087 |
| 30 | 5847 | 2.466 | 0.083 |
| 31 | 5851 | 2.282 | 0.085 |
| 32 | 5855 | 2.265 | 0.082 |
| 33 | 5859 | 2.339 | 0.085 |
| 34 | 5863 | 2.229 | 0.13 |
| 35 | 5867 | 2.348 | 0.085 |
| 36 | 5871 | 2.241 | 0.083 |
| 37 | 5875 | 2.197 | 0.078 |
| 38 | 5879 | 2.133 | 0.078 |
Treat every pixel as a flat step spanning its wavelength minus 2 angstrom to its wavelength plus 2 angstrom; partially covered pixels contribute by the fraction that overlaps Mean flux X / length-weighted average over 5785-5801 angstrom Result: 2.35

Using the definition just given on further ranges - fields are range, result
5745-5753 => 2.34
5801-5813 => 2.41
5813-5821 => 2.33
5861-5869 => 2.29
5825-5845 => 2.44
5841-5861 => 2.36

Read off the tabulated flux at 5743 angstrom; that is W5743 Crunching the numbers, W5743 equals 2.404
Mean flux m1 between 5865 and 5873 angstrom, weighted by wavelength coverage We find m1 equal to 2.29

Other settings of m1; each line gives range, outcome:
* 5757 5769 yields 2.36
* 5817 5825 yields 2.27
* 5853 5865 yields 2.28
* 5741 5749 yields 2.42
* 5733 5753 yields 2.4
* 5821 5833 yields 2.41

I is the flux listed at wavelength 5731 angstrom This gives 2.265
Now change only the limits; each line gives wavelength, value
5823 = 2.303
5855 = 2.265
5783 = 2.31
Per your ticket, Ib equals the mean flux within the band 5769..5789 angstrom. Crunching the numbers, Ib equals 2.33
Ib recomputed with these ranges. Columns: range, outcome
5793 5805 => 2.4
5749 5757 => 2.25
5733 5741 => 2.45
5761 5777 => 2.36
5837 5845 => 2.48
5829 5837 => 2.34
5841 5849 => 2.45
